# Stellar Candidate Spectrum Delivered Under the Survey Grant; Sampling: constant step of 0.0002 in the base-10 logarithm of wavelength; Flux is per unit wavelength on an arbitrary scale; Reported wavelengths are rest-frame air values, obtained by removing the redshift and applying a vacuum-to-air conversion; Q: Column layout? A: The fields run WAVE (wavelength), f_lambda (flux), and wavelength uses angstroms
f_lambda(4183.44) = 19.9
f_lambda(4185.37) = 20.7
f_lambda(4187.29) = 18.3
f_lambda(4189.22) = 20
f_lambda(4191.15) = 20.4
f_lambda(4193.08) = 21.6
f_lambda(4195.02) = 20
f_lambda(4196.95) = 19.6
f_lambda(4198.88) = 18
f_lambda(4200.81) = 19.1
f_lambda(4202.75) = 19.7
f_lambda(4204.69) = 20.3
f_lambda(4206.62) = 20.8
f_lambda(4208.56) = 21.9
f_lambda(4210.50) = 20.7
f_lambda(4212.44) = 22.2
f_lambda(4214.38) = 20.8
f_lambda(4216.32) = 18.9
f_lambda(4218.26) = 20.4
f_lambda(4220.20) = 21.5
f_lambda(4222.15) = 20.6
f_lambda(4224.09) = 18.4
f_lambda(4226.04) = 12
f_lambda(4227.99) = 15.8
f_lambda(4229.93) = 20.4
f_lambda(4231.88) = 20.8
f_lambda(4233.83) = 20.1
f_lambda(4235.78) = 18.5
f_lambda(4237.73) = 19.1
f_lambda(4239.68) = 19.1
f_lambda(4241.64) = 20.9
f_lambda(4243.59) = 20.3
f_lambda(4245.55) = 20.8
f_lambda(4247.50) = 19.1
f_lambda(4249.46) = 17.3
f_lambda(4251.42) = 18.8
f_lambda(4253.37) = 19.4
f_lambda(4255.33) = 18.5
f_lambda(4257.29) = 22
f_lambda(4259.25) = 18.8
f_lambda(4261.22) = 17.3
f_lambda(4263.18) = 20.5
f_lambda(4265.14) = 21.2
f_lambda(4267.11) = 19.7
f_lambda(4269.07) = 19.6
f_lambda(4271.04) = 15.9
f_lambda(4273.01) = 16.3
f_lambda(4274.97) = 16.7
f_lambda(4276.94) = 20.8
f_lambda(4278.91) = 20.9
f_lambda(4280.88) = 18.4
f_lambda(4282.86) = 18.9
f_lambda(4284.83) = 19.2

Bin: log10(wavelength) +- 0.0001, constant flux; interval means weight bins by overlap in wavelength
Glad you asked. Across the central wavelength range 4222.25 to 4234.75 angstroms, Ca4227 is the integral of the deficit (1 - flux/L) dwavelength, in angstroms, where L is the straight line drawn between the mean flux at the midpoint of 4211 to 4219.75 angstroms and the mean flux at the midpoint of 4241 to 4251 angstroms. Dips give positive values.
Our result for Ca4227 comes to 1.3 angstroms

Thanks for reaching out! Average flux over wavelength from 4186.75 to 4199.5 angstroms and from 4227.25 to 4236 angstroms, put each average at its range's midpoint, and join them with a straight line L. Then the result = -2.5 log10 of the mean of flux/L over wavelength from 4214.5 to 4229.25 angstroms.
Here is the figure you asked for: 0.06 mag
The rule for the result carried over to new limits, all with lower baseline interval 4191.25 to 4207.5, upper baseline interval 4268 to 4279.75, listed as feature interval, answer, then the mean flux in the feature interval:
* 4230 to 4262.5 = -0.03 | 19.5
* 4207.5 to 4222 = -0.07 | 20.9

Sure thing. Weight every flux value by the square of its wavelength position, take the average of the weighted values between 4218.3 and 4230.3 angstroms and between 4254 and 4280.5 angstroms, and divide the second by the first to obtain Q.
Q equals 1.07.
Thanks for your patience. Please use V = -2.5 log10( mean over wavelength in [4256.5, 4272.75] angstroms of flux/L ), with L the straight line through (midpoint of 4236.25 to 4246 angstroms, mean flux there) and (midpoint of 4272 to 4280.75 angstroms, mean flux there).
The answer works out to -0.01 mag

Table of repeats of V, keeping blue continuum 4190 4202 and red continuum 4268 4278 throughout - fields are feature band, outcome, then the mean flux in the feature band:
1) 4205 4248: -0.04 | 19.7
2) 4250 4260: -0.06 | 19.4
